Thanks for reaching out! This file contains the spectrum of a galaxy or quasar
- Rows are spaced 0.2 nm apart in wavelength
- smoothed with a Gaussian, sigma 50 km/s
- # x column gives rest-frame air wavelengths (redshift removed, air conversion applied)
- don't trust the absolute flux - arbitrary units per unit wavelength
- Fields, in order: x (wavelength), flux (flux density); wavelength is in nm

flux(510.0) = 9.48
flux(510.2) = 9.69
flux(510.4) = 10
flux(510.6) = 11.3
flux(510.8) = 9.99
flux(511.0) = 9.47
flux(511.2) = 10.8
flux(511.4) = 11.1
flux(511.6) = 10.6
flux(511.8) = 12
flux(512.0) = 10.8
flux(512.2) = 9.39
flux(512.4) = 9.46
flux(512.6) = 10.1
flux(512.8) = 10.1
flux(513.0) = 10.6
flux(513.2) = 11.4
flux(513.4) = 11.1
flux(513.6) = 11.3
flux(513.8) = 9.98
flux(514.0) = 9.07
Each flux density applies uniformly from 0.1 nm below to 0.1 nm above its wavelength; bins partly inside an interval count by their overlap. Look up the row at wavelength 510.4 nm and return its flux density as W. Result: 10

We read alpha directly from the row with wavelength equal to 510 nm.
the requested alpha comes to 9.48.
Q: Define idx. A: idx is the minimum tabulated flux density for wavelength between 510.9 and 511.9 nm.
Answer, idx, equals 9.47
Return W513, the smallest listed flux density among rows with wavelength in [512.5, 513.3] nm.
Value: 10.1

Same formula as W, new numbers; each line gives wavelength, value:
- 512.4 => 9.46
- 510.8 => 9.99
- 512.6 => 10.1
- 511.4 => 11.1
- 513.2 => 11.4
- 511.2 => 10.8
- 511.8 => 12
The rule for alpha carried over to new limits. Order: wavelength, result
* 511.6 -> 10.6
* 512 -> 10.8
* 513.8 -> 9.98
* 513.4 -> 11.1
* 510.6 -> 11.3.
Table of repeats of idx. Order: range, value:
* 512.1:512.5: 9.39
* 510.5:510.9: 9.99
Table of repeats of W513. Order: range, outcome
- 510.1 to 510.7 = 9.69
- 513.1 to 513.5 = 11.1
